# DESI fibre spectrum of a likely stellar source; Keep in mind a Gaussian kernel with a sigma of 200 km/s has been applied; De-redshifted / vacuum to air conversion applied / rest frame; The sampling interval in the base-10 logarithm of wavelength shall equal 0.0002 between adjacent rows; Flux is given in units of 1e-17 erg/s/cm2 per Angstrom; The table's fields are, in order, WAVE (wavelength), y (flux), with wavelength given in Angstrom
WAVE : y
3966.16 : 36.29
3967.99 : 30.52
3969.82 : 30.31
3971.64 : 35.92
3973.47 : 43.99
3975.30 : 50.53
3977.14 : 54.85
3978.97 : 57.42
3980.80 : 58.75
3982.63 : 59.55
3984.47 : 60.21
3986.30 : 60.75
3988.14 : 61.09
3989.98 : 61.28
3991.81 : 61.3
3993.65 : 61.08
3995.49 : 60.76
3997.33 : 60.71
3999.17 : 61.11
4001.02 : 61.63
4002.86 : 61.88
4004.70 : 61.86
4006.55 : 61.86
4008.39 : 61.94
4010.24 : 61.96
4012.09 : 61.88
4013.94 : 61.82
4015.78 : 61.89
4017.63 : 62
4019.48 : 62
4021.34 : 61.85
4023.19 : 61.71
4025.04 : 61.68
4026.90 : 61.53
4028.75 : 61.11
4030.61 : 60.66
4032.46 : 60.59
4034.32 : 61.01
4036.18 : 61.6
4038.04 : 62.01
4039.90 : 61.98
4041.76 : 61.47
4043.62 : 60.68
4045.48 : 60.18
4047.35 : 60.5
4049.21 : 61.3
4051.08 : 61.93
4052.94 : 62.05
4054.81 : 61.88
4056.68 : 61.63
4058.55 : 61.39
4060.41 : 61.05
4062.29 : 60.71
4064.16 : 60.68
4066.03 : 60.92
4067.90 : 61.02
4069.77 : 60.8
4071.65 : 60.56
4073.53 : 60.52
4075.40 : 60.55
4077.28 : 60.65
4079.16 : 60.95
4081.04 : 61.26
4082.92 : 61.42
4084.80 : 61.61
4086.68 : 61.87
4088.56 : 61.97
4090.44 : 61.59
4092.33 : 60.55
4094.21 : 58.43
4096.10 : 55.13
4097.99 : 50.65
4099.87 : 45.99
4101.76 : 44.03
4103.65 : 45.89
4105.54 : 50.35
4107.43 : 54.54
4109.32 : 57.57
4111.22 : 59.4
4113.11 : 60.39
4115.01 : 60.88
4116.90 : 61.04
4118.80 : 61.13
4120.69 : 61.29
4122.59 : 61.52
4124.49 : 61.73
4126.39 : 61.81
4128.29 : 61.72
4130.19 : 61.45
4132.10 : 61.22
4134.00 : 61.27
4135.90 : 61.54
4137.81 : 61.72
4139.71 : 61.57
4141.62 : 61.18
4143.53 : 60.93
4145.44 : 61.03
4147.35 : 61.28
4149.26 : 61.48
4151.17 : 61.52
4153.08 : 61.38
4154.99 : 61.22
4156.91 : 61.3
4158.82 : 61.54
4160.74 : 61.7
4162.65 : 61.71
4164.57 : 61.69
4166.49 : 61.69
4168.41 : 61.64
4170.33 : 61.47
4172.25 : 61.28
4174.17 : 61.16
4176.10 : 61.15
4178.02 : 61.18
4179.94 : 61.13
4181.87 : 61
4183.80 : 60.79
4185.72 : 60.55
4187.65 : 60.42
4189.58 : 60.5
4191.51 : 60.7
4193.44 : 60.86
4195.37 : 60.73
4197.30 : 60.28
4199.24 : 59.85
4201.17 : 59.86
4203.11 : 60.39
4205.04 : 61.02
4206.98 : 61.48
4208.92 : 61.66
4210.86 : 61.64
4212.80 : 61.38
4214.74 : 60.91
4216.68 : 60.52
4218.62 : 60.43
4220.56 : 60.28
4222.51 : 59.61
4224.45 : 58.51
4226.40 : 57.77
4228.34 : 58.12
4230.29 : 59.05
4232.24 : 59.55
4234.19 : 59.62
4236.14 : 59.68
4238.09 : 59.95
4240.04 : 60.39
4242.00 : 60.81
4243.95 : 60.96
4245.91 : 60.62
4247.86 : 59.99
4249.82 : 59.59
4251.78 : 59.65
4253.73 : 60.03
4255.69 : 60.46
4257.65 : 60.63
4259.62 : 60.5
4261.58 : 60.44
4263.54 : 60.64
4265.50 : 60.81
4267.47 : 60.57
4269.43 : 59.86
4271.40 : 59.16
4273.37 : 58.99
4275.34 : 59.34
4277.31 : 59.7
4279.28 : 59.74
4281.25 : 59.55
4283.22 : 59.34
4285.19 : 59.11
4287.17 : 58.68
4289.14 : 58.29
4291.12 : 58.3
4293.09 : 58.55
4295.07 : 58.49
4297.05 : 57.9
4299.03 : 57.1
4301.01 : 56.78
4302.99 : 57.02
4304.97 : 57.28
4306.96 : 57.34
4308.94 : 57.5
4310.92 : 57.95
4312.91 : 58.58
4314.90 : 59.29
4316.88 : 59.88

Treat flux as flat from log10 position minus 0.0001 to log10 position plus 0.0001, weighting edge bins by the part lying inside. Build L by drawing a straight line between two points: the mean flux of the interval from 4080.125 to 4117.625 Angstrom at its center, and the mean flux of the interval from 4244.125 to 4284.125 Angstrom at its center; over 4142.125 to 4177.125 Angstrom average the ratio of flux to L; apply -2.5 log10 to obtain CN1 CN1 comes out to -0.063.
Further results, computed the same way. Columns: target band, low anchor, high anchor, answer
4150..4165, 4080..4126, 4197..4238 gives -0.050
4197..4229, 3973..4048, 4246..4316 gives -0.015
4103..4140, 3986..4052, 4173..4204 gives 0.026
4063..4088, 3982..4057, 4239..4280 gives 0.001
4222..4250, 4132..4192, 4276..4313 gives -0.001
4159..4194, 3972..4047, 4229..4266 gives -0.018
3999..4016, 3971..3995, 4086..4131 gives -0.098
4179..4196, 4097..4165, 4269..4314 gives -0.034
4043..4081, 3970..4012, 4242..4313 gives -0.052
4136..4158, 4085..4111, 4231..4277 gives -0.089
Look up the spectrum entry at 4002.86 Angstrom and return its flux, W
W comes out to 61.88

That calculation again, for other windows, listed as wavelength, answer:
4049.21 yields 61.3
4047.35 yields 60.5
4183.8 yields 60.79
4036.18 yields 61.6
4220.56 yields 60.28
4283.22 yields 59.34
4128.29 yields 61.72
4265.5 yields 60.81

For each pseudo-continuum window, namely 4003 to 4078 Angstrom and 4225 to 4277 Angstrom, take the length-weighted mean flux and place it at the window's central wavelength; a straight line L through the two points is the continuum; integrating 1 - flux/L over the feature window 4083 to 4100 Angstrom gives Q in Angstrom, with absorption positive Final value 0.8 Angstrom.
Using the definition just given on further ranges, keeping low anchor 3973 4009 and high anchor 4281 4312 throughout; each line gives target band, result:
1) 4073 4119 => 1.1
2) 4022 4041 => -0.7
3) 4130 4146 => -0.7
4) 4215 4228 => -0.3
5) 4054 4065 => -0.4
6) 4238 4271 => -1.2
